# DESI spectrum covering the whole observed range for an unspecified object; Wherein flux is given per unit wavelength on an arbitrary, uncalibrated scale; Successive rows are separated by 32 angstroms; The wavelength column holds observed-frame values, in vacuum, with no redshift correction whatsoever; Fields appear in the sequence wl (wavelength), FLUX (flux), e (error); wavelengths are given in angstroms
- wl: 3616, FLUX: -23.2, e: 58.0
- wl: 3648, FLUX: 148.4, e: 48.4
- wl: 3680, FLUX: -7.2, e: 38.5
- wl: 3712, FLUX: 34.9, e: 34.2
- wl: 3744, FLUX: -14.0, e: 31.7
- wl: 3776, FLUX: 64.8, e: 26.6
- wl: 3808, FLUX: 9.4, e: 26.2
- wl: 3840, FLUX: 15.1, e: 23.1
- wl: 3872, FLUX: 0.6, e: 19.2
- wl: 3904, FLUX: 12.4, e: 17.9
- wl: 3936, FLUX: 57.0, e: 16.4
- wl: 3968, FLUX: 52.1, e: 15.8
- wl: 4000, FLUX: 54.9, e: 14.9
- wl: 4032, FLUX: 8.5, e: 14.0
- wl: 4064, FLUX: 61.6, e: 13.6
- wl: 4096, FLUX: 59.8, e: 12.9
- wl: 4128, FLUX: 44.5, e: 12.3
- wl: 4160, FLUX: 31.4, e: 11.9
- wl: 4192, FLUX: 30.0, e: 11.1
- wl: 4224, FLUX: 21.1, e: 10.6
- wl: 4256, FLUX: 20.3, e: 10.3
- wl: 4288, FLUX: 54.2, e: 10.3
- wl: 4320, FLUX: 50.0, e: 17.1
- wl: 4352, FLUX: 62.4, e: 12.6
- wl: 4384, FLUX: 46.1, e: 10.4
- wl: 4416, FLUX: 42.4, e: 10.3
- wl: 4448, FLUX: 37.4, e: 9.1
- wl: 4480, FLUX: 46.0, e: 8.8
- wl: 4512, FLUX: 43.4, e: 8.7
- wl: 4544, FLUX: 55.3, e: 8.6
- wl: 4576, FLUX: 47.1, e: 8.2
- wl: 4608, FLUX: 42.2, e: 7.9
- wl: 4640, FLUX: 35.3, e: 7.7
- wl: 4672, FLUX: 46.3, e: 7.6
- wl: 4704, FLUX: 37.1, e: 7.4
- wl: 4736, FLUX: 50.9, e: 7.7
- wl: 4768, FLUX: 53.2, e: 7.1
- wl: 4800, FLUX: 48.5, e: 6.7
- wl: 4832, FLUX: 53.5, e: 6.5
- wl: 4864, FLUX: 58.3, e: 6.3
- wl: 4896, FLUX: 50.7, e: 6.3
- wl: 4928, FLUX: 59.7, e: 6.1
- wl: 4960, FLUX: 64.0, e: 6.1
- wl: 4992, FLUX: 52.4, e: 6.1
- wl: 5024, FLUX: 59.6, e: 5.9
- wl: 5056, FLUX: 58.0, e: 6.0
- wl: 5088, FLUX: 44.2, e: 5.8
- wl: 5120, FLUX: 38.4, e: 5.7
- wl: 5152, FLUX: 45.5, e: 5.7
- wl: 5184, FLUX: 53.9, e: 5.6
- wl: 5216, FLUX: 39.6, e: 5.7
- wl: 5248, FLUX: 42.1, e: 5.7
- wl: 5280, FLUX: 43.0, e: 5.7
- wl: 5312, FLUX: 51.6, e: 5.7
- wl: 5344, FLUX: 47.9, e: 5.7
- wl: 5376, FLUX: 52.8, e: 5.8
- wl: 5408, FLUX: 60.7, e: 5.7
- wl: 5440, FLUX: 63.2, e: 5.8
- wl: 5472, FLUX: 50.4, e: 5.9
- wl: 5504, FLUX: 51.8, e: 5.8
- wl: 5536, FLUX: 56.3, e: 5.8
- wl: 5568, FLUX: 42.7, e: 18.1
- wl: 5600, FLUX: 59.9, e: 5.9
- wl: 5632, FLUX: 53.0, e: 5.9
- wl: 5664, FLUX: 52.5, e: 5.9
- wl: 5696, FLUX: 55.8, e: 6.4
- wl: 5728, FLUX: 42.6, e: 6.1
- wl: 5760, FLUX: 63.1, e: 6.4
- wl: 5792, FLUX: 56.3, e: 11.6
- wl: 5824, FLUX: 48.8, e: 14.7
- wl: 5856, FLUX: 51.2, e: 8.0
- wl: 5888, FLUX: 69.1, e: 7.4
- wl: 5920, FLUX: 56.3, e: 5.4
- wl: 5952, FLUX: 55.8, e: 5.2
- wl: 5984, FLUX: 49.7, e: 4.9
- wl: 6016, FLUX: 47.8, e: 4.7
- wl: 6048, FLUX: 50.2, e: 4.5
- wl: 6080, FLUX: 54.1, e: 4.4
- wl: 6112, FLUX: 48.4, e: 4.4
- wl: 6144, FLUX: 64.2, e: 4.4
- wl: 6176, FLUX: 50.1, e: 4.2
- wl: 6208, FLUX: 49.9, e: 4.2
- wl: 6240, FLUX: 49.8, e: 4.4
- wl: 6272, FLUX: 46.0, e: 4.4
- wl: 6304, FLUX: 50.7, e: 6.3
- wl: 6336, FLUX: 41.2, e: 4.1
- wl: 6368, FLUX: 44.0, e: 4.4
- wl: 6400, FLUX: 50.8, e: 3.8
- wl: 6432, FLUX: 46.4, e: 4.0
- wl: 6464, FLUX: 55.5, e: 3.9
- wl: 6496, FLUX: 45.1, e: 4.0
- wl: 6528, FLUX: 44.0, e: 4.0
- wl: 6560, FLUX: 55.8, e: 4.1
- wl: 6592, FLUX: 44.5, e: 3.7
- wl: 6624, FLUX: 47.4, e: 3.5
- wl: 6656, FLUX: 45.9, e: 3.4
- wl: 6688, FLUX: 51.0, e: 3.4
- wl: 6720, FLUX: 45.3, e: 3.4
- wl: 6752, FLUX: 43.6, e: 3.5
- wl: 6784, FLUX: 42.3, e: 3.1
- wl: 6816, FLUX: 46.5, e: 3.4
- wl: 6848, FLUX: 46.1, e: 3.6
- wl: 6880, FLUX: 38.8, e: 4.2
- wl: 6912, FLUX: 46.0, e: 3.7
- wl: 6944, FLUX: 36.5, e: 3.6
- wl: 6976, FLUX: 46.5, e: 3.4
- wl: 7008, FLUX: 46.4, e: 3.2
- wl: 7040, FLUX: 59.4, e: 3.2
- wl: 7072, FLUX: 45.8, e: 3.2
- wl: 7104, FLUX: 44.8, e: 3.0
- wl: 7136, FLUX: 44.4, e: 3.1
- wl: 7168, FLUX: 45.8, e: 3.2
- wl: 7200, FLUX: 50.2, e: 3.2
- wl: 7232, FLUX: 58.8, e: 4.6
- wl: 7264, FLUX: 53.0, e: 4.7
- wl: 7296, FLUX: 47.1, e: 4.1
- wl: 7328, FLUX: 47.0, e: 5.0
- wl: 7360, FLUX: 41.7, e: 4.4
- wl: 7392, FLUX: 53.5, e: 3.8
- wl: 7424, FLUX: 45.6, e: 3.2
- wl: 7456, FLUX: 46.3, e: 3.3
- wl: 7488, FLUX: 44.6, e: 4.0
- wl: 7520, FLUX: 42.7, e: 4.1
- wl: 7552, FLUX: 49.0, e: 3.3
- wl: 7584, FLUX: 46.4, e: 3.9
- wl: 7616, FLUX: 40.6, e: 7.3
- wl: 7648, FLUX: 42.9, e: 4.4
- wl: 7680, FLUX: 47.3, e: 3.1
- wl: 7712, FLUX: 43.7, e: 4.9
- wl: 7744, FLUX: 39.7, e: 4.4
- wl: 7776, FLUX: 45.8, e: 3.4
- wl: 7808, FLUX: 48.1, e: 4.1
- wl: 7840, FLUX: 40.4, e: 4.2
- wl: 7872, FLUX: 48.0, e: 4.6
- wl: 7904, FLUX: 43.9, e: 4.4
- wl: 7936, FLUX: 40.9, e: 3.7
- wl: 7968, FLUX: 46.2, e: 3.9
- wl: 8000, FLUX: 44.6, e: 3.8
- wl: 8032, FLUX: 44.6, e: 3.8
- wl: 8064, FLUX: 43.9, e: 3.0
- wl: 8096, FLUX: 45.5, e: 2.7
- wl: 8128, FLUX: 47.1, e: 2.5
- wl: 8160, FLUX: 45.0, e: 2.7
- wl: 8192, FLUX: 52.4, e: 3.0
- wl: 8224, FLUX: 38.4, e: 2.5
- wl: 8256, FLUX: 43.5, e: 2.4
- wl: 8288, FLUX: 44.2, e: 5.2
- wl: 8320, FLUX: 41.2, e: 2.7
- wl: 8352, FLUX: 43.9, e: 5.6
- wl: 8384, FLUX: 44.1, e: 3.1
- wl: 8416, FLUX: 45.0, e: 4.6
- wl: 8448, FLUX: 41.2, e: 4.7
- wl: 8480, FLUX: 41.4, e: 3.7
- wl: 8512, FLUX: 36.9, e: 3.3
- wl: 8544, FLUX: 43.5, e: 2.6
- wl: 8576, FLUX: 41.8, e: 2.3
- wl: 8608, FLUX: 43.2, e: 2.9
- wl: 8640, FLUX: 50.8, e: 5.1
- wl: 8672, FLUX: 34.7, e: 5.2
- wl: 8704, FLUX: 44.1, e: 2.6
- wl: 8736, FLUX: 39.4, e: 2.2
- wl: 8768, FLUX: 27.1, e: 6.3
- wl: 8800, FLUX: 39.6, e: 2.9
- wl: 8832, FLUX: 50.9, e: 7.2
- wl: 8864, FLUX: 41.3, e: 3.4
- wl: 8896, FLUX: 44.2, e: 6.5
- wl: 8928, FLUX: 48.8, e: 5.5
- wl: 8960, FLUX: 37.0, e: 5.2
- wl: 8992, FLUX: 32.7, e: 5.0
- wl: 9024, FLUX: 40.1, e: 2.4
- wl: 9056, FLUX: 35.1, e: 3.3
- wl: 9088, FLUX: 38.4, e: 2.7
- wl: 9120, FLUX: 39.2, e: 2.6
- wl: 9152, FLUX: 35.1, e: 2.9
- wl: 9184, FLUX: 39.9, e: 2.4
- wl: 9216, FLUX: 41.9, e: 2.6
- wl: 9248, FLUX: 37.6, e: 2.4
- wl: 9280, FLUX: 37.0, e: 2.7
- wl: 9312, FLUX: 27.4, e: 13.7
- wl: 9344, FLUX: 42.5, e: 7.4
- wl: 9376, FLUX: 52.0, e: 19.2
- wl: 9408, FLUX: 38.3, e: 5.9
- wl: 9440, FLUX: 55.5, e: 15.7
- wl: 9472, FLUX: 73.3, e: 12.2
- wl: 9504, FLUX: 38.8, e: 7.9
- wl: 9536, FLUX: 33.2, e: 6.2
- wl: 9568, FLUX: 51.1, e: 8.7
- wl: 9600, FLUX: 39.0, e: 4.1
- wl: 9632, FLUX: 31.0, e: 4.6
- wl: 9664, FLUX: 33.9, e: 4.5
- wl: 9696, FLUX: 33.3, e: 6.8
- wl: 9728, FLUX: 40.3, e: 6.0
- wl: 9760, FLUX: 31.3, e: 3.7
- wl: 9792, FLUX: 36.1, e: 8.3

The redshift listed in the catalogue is 0.07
